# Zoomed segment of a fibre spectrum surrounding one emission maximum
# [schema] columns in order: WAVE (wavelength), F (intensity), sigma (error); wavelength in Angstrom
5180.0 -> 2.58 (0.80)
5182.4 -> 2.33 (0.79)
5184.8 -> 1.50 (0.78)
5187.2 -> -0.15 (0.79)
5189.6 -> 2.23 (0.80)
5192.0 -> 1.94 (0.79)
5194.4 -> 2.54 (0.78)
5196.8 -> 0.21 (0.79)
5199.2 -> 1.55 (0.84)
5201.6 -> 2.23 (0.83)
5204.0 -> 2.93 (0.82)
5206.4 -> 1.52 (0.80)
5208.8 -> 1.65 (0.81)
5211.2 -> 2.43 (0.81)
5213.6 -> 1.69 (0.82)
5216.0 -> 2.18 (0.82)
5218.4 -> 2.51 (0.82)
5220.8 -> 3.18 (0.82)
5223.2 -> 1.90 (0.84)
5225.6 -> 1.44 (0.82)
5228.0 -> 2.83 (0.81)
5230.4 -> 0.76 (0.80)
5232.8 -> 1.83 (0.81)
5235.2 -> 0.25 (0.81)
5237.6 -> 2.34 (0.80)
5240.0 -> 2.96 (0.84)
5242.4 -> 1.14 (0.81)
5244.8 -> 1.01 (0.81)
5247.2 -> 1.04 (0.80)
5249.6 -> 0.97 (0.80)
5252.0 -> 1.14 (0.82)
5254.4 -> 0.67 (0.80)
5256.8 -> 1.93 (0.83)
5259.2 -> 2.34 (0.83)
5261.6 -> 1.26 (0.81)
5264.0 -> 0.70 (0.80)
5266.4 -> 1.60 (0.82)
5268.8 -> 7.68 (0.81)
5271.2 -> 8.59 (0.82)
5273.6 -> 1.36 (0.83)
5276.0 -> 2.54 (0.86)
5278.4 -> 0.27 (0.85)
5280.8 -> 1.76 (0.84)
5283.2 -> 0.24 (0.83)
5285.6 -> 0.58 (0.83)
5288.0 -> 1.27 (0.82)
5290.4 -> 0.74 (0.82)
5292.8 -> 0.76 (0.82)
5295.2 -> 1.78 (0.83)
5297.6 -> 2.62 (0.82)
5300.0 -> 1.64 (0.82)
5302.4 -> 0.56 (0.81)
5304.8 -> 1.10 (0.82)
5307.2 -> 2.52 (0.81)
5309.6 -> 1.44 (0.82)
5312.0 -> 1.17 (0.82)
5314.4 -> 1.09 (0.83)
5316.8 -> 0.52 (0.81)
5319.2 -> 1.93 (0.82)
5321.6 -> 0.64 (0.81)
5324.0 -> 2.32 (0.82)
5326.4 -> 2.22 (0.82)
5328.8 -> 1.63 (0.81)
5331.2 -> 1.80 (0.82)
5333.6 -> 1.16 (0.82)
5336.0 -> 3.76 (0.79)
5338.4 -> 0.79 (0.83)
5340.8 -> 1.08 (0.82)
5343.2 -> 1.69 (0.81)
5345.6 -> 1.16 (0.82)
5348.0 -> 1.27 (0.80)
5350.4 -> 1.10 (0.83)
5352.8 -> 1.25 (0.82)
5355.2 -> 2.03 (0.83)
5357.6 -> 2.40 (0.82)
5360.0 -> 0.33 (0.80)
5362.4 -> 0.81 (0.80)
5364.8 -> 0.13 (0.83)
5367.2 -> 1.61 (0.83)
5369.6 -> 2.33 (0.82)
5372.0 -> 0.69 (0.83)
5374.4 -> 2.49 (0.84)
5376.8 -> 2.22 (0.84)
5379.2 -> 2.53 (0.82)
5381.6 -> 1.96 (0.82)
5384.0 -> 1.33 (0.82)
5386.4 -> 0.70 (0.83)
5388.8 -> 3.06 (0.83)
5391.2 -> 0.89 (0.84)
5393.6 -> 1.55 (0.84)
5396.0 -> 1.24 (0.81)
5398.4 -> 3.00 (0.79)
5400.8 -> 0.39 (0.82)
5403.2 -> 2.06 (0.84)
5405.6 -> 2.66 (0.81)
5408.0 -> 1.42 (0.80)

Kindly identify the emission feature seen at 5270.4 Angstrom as [O III]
